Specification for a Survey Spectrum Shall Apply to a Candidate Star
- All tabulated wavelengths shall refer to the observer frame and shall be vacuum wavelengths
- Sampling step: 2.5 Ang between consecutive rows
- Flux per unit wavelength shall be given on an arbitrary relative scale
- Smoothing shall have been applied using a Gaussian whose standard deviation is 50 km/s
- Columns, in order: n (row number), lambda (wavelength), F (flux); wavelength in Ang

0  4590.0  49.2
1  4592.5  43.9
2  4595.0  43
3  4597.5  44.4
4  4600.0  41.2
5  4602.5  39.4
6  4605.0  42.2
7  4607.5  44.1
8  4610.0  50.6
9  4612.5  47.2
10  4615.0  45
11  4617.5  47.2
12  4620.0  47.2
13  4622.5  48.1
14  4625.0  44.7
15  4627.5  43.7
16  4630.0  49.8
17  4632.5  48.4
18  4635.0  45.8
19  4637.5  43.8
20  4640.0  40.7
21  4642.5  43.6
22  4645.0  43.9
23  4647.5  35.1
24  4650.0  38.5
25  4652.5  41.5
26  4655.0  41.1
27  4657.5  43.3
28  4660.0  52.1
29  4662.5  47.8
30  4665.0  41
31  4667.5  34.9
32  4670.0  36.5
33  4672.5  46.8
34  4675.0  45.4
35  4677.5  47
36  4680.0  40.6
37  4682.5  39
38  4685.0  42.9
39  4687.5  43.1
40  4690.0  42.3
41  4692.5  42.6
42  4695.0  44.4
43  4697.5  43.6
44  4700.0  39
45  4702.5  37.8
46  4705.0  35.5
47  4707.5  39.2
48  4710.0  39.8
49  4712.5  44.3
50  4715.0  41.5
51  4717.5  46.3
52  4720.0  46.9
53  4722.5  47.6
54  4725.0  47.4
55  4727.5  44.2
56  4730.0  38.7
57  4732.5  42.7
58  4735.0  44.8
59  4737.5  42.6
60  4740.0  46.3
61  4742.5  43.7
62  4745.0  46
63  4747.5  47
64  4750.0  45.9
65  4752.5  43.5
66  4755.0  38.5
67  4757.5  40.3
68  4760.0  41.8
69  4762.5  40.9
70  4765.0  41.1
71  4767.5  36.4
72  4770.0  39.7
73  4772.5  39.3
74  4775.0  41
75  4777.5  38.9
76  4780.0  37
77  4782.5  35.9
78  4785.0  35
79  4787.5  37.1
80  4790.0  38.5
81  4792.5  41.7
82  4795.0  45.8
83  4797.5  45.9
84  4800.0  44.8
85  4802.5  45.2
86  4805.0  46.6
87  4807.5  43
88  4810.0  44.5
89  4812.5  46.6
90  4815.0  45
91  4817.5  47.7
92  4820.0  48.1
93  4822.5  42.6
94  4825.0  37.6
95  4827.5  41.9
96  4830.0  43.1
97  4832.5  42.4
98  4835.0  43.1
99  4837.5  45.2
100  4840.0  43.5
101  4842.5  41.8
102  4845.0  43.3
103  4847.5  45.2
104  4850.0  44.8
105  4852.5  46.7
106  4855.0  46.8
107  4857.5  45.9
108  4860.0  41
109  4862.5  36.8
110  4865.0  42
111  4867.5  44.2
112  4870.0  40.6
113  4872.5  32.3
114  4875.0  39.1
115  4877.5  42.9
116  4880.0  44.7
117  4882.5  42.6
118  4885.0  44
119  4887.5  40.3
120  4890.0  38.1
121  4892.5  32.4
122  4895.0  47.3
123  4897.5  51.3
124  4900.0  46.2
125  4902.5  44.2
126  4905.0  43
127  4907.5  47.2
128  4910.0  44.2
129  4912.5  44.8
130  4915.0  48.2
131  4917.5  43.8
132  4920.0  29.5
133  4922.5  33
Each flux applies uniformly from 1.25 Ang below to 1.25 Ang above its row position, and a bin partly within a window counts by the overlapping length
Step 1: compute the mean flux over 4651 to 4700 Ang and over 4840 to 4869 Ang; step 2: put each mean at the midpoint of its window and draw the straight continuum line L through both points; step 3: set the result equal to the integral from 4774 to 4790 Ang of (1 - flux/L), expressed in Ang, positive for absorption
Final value 2.1 Ang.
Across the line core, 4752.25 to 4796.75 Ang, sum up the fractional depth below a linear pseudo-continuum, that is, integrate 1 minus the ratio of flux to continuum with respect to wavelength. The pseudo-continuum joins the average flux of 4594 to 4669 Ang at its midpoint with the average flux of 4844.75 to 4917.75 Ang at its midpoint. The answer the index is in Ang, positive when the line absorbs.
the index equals 4.0 Ang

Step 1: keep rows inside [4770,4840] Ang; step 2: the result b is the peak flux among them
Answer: 48.1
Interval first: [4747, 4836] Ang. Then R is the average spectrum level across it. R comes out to 42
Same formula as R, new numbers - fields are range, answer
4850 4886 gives 42.2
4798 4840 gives 44.2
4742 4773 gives 41.9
